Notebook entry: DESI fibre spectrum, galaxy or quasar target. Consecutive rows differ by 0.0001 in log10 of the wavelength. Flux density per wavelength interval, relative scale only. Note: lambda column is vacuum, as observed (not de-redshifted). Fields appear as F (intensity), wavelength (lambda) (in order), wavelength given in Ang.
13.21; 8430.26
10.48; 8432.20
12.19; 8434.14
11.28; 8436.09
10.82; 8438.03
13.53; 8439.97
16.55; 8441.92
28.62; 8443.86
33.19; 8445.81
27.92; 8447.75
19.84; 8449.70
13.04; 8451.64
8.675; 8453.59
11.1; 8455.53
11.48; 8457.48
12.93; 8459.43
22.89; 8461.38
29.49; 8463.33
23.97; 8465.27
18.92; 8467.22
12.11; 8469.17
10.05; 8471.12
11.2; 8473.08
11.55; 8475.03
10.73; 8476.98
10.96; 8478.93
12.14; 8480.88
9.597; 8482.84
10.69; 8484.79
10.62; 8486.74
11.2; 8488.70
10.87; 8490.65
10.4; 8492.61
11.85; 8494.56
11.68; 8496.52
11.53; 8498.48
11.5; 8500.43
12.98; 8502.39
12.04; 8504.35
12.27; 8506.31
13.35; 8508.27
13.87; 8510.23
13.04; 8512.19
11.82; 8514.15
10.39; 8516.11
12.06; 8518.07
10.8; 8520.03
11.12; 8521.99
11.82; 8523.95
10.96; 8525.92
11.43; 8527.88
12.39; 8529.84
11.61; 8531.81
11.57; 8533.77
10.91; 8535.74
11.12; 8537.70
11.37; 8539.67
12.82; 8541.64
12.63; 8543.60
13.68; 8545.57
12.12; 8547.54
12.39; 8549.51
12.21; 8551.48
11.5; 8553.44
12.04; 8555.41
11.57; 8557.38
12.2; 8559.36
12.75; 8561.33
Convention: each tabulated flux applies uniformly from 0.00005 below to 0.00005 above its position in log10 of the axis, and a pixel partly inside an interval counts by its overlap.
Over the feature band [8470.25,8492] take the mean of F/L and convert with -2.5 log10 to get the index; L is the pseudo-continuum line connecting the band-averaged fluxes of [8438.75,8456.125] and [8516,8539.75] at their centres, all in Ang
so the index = 0.41 mag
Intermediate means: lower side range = 19.2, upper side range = 11.4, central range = 10.9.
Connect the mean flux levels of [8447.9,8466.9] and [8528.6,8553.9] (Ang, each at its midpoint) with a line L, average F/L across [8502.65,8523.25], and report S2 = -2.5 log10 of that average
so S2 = 0.151 mag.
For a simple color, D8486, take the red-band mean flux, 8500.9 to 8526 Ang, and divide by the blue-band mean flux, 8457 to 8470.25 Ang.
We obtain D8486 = 0.63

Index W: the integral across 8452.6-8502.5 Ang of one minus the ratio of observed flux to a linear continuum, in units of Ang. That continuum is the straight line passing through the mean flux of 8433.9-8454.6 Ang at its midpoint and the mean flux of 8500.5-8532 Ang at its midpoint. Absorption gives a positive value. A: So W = 7.02 Ang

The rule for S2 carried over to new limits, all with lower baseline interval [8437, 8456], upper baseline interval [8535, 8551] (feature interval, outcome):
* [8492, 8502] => 0.30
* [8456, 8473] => 0.01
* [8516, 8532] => 0.17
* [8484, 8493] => 0.41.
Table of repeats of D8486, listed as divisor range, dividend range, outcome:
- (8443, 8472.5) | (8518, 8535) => 0.61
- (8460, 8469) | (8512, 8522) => 0.51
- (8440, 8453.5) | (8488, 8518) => 0.55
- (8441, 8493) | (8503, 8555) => 0.77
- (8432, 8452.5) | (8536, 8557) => 0.66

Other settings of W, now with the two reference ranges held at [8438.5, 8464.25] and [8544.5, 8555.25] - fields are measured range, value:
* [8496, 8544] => 8.2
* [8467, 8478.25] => 3.6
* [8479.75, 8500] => 6.6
